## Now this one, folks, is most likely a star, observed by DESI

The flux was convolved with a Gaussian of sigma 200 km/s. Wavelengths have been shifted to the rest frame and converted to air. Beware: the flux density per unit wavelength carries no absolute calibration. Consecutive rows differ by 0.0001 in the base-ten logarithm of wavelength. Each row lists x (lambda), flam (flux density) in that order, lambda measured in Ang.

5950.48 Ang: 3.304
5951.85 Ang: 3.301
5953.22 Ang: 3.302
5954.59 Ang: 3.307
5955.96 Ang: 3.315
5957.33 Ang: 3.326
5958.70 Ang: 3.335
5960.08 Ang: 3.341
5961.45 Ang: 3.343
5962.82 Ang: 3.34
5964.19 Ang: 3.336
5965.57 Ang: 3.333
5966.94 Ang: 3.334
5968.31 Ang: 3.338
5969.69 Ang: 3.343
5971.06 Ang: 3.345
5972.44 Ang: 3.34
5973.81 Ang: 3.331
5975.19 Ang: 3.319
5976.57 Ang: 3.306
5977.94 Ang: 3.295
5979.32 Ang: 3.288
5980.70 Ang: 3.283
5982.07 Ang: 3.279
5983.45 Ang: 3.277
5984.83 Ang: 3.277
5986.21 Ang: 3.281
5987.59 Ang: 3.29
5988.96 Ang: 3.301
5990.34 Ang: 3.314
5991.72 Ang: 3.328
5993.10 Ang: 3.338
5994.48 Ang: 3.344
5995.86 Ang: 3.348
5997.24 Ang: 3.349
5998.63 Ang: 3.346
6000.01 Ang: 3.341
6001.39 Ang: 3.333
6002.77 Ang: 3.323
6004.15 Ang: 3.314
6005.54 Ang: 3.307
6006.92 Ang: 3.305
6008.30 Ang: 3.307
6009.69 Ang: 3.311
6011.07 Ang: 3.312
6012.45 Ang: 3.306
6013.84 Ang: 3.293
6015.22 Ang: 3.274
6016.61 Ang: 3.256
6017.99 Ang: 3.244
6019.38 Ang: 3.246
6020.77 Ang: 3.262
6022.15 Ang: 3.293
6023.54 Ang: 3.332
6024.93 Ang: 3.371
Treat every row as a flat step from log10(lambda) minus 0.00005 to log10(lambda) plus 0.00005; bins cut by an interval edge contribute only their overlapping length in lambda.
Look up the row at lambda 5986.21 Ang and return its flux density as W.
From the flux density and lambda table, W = 3.281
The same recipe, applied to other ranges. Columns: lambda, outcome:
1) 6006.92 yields 3.305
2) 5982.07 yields 3.279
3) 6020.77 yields 3.262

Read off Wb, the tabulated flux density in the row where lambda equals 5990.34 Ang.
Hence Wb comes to 3.314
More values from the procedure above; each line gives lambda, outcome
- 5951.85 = 3.301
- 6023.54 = 3.332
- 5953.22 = 3.302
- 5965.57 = 3.333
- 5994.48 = 3.344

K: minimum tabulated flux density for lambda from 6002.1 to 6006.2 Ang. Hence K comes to 3.307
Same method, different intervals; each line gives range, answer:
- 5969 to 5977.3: 3.306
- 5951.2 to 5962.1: 3.301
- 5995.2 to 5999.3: 3.346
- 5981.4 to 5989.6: 3.277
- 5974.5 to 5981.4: 3.283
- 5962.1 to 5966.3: 3.333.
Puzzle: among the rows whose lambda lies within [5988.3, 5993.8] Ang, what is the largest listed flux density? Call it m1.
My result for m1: 3.338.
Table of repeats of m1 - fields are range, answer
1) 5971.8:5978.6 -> 3.34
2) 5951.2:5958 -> 3.326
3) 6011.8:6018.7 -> 3.306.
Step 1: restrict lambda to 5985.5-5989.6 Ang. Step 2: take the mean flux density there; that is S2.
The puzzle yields 3.29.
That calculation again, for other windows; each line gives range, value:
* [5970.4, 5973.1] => 3.34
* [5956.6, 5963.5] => 3.34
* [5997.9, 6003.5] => 3.33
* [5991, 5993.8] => 3.33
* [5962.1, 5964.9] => 3.34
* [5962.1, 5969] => 3.34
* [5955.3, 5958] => 3.32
